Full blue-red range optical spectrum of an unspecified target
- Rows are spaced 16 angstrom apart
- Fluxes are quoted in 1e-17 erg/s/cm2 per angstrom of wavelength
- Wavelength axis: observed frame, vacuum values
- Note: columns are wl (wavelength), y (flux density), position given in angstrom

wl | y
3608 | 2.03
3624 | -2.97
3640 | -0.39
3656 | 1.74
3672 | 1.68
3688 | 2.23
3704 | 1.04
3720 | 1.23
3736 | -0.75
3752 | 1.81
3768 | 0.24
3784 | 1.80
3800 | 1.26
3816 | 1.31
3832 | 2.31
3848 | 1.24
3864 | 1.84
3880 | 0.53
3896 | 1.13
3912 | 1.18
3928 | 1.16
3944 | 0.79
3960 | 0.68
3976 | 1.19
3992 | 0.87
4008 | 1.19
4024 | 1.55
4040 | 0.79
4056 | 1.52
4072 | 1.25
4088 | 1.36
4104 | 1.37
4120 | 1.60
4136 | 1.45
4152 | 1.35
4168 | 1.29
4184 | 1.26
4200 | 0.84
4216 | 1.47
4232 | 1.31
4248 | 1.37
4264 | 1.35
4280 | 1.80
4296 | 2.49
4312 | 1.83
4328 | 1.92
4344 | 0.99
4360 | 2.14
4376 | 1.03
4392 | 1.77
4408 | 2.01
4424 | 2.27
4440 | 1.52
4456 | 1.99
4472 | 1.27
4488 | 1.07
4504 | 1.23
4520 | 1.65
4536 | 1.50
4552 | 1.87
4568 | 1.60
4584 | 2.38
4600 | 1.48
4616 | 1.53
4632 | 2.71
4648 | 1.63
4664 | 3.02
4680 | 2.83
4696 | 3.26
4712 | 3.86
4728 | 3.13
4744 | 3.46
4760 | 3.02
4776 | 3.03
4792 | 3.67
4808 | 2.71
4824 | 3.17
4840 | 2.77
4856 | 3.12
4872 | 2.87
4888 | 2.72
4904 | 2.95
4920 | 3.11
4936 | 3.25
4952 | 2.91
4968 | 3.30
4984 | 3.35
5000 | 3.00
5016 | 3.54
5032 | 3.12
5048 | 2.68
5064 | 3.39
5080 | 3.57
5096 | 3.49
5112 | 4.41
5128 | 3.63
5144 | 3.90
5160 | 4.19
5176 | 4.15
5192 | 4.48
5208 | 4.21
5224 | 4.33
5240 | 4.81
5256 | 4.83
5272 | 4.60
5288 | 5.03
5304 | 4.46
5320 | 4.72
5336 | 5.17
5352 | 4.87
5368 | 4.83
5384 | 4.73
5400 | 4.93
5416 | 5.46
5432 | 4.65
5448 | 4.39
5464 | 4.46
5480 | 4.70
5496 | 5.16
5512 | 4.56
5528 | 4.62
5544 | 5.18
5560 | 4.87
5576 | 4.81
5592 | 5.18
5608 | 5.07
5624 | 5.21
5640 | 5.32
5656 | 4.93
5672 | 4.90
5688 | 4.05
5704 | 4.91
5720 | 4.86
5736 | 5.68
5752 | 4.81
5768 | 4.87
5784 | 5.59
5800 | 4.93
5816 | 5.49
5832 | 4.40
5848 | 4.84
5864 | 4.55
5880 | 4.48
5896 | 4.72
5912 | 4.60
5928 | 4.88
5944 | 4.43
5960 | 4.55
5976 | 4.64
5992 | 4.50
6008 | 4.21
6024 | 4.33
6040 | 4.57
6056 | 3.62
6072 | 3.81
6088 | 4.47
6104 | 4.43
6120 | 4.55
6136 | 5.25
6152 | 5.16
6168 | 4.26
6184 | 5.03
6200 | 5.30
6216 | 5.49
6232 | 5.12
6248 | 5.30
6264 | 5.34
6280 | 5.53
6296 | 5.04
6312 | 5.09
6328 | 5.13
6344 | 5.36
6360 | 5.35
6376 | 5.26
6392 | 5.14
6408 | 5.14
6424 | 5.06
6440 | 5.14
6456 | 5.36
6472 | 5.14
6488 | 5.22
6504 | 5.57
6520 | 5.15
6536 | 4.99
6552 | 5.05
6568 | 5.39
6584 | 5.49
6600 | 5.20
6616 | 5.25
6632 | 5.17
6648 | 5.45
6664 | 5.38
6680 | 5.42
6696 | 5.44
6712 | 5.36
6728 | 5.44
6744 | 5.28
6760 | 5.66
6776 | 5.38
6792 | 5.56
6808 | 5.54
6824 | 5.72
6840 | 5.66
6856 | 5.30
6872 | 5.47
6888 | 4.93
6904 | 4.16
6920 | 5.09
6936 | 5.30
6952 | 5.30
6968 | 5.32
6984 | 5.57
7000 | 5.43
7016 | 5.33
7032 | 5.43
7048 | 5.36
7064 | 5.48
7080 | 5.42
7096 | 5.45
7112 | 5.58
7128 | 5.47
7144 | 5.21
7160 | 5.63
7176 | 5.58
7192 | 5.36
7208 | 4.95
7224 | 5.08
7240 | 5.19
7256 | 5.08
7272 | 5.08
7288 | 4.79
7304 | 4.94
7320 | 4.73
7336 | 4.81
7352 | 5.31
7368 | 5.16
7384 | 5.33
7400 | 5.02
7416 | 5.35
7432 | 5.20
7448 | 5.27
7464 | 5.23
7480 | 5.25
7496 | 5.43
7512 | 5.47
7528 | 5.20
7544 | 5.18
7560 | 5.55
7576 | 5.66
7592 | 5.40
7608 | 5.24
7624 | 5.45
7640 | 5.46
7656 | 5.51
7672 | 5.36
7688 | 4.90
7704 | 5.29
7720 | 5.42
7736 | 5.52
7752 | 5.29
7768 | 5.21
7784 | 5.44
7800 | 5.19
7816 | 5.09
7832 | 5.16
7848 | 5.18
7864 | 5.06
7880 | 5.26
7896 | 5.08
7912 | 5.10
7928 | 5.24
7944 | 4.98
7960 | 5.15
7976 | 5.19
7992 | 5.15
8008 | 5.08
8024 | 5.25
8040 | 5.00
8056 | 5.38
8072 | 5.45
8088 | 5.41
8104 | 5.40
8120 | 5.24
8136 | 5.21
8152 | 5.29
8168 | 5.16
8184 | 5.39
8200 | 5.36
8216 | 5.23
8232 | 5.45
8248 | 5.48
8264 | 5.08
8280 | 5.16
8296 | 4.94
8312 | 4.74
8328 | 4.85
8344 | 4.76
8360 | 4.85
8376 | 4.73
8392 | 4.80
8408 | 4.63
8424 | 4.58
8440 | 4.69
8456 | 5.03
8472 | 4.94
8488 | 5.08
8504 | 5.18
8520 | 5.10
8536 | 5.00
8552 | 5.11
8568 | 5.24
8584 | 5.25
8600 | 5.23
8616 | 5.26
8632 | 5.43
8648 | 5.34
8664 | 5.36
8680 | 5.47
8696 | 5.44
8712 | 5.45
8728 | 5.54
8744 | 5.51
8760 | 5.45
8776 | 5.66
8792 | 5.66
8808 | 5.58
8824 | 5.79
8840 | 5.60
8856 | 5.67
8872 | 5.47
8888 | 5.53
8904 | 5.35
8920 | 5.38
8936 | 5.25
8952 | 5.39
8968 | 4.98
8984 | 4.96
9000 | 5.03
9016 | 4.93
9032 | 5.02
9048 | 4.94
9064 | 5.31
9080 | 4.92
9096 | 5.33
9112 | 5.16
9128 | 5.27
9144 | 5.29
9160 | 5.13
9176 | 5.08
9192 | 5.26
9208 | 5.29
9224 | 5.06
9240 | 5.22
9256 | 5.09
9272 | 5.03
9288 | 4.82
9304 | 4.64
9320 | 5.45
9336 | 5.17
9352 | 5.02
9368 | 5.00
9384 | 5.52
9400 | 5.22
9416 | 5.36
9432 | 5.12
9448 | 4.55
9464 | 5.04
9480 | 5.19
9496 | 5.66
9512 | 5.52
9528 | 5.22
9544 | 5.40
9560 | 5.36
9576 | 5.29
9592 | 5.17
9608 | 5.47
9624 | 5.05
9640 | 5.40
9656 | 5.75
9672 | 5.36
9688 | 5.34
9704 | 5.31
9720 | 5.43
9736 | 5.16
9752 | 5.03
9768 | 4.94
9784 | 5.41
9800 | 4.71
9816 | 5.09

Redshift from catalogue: 0.171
